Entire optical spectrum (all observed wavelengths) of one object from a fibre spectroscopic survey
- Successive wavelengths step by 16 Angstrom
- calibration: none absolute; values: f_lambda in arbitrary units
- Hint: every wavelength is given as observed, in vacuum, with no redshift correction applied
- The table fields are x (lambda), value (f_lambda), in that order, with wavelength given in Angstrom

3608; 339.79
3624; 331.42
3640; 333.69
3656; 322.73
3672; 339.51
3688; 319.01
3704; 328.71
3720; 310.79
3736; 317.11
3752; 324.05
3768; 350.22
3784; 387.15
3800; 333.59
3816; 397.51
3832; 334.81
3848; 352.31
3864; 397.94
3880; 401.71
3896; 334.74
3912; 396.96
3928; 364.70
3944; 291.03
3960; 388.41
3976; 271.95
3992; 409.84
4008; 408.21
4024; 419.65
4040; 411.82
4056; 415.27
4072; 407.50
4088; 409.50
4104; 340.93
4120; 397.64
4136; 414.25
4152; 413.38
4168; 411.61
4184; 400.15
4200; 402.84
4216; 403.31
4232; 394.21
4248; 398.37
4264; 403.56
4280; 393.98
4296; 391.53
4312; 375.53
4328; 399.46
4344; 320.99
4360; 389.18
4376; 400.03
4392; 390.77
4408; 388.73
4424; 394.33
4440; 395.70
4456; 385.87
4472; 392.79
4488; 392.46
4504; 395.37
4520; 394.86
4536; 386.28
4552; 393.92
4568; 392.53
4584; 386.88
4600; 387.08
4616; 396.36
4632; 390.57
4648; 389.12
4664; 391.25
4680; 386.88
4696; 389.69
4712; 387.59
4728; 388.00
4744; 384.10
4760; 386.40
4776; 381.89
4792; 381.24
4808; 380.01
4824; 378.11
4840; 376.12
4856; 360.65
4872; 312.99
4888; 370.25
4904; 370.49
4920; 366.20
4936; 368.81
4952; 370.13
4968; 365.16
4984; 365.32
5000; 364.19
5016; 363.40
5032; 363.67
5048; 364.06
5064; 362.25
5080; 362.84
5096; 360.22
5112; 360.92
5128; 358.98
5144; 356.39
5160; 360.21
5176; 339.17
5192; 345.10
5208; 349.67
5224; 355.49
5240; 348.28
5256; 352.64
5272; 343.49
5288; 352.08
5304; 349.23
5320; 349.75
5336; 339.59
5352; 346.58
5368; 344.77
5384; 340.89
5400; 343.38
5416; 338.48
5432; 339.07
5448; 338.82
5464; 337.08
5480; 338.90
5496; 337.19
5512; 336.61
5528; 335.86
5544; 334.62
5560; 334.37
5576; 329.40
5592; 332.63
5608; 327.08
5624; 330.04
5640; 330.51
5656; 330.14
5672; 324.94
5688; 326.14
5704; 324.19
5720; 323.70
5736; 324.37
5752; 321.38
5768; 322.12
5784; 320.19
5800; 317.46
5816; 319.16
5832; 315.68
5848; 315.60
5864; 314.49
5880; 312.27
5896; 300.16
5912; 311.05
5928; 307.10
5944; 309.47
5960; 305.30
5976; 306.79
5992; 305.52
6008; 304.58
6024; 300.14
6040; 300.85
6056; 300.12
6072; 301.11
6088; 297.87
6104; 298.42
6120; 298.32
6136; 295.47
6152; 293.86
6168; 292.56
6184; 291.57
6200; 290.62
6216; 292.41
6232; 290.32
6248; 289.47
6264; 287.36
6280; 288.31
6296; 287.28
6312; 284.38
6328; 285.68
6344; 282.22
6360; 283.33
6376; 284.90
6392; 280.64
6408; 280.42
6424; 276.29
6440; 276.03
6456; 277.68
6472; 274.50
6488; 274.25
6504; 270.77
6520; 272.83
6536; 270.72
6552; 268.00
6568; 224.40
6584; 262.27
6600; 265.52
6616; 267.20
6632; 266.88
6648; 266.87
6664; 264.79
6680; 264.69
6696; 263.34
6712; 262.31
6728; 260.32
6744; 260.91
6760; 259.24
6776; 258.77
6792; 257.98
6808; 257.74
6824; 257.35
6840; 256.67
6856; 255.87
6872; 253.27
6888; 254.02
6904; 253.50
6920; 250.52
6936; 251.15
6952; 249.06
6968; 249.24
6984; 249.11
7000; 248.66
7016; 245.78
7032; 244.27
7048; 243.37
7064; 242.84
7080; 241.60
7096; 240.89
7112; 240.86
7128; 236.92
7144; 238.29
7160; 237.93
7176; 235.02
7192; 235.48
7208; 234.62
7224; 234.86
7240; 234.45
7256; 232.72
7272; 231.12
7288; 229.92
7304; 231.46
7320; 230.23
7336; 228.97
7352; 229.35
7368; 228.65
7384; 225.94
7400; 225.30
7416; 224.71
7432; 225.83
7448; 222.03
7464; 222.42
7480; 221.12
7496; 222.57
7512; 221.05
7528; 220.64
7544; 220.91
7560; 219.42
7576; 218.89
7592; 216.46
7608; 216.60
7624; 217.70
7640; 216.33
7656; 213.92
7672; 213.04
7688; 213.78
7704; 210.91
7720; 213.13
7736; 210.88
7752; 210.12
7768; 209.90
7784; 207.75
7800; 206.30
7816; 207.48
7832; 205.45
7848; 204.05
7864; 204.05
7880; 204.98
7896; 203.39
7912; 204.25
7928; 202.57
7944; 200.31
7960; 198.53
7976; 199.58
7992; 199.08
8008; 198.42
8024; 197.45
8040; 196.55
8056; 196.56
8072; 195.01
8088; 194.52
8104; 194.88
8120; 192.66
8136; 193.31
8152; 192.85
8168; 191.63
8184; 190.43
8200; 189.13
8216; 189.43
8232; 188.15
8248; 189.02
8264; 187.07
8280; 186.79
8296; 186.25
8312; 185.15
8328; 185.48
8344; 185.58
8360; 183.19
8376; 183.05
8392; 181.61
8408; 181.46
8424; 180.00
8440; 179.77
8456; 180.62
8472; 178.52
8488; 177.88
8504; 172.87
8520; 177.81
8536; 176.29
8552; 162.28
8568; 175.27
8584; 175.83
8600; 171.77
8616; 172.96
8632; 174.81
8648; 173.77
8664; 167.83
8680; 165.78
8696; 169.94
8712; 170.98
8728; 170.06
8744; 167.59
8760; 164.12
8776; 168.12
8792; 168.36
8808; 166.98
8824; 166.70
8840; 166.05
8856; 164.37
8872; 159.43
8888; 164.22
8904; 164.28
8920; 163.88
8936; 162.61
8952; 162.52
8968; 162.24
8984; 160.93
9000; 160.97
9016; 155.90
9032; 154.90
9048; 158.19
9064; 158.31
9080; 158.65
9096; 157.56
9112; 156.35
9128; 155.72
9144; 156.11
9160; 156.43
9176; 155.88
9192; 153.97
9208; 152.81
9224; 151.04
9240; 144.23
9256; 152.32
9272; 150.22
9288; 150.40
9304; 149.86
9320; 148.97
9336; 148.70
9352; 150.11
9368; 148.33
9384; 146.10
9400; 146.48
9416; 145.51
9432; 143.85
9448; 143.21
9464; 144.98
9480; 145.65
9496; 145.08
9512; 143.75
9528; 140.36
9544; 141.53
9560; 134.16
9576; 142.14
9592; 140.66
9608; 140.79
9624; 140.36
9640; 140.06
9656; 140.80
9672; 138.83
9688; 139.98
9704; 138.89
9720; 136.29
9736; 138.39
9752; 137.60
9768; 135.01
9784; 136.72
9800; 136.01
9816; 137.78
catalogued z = 0.001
